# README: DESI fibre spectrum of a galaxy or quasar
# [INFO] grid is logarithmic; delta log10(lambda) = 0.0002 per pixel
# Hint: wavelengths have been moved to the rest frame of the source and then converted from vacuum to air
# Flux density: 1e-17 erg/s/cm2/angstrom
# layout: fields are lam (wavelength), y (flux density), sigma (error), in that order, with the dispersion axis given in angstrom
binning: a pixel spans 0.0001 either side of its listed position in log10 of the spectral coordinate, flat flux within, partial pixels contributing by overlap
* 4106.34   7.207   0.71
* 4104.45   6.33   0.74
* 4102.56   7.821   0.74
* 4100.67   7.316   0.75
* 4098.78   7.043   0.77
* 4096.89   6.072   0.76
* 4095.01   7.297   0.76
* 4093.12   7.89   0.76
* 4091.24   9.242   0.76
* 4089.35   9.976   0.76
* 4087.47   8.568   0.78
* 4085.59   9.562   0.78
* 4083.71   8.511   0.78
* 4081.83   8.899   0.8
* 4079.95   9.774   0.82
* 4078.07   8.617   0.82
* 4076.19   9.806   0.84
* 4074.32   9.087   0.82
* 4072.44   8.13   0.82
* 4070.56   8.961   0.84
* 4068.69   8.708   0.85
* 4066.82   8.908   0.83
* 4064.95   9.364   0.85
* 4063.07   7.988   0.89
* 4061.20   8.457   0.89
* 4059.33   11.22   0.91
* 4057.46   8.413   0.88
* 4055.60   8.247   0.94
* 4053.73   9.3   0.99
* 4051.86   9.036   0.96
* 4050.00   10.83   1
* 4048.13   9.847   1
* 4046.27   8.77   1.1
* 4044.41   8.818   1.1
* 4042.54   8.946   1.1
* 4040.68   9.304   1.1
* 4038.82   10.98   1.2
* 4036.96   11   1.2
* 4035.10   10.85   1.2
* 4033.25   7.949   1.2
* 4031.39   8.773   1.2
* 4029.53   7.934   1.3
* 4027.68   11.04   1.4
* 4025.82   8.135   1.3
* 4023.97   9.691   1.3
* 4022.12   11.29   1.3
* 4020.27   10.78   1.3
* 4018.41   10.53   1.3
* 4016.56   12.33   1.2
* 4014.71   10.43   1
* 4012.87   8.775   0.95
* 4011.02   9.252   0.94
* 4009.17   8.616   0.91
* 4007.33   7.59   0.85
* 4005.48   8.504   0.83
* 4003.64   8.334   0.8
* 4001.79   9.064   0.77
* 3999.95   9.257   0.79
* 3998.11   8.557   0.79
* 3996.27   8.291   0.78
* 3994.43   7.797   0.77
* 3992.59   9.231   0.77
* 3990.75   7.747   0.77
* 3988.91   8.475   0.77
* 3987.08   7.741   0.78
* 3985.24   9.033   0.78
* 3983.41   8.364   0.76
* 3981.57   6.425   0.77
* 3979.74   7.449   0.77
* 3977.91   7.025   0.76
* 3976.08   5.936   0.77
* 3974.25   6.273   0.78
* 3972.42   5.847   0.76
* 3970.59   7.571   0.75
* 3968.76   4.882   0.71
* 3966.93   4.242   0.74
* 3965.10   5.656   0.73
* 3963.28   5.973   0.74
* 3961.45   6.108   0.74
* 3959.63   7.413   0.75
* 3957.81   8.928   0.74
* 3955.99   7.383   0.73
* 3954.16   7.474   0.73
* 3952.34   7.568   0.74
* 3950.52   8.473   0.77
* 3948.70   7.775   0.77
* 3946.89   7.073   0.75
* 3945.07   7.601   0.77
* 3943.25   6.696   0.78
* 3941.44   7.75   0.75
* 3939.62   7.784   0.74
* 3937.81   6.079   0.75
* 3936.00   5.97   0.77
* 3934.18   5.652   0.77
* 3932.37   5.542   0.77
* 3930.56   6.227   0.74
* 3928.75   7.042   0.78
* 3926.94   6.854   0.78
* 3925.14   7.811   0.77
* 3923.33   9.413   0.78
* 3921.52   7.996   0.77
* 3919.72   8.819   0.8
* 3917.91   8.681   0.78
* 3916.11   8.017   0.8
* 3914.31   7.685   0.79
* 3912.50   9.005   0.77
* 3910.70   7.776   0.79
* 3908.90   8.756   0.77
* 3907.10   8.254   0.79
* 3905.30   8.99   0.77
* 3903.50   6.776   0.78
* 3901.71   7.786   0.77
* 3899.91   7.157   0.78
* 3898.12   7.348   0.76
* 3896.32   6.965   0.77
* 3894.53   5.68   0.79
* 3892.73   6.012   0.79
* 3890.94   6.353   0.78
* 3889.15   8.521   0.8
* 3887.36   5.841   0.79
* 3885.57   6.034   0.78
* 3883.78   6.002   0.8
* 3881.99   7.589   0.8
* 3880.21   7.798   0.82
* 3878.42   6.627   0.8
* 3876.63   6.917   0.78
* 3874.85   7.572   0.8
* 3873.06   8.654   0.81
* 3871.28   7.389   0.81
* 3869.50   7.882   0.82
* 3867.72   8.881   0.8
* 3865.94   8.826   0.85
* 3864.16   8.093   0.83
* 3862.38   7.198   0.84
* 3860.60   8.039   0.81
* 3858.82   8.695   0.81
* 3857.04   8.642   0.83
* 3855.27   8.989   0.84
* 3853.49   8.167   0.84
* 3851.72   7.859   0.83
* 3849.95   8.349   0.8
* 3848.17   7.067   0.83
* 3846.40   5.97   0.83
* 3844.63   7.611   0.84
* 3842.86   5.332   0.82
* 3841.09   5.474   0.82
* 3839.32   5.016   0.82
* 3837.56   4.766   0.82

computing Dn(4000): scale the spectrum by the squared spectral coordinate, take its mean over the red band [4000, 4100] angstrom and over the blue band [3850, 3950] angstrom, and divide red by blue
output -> 1.31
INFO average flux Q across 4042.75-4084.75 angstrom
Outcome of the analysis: 9.07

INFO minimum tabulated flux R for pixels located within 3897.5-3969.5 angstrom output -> 4.242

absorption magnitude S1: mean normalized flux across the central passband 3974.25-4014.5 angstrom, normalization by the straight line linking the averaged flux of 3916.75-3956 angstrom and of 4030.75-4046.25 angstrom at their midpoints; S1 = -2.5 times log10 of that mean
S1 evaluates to 0.06 mag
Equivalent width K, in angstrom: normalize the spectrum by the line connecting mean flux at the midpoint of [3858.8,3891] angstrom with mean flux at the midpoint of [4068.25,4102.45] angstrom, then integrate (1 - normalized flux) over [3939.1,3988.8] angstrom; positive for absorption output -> 5.41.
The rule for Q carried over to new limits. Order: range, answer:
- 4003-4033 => 9.48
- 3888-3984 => 7.18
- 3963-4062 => 8.63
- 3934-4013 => 7.45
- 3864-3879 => 7.89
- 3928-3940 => 6.26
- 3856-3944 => 7.47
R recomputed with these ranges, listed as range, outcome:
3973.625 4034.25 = 5.936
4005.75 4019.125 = 7.59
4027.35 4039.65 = 7.934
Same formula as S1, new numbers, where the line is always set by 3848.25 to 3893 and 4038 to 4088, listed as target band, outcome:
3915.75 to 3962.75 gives 0.11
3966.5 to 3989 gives 0.23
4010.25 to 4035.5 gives -0.12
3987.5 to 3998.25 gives 0.04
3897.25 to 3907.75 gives 0.03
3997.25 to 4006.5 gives -0.01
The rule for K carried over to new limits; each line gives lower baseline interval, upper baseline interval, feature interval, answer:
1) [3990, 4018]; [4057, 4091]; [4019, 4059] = -2.4 angstrom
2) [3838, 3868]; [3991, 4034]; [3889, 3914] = 1.6 angstrom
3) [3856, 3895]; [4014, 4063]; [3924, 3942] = 3.4 angstrom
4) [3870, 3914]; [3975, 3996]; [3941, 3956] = 0.1 angstrom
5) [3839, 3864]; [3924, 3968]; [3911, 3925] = -2.8 angstrom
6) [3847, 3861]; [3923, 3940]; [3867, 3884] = 0.5 angstrom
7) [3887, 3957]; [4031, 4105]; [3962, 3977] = 4.0 angstrom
